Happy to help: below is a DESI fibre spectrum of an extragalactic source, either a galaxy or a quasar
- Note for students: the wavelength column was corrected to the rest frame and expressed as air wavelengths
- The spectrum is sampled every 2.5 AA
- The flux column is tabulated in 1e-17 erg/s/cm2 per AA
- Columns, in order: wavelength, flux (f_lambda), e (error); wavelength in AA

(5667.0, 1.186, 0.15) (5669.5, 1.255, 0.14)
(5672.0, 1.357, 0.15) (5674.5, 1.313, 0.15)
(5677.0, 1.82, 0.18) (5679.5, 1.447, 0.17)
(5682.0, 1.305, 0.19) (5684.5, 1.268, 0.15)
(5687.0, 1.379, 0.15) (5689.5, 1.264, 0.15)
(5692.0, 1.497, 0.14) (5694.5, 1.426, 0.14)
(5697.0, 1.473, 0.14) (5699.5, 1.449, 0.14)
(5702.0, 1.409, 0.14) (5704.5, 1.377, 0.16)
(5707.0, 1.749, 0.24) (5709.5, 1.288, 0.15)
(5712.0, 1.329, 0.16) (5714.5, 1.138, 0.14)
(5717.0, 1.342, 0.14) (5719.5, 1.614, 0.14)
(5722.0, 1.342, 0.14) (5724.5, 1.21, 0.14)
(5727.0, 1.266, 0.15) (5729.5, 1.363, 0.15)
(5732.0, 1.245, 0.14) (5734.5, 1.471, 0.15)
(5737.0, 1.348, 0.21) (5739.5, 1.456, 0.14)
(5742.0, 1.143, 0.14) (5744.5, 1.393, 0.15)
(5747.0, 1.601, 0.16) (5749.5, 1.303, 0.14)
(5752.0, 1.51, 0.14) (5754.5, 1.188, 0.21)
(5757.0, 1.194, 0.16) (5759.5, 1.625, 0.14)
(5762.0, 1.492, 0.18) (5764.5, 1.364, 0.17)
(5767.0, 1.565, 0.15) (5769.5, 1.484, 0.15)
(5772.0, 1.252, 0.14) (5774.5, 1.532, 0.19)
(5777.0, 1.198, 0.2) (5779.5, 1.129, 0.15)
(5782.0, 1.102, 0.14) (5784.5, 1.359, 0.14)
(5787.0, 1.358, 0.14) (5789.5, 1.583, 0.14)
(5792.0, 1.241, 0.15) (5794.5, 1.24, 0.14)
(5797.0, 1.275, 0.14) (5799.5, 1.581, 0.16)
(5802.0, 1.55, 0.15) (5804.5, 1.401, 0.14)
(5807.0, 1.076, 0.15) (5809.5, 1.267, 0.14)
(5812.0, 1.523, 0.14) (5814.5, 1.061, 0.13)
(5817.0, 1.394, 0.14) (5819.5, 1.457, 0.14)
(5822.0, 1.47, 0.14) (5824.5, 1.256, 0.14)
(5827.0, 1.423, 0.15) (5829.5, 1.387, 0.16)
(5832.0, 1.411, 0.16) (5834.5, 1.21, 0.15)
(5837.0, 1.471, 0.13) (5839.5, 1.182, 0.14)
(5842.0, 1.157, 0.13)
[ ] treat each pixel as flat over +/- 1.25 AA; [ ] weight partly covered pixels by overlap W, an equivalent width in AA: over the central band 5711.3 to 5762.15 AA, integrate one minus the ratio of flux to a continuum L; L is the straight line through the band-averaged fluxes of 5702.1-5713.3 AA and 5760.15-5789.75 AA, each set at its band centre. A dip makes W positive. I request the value 1.62 AA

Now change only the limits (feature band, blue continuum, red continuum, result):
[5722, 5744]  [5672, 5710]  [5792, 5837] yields 1.4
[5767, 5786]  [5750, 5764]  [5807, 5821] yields 0.8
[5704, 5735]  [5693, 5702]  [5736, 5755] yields 1.1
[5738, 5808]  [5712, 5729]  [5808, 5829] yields -1.4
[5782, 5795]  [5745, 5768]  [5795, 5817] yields 0.3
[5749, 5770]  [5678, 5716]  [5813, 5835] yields -0.7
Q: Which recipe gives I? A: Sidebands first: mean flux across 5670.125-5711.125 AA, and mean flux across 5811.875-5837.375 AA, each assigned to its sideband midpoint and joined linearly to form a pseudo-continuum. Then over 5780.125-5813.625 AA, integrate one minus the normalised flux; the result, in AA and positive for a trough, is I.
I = 0.71 AA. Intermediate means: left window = 1.42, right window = 1.36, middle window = 1.34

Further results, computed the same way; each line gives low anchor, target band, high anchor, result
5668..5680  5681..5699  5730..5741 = 0.5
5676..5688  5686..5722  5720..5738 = -0.5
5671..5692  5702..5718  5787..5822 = 0.2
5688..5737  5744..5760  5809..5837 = -0.2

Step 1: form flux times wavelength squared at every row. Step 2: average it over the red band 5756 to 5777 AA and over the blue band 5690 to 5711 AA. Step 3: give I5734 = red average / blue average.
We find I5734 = 1.0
